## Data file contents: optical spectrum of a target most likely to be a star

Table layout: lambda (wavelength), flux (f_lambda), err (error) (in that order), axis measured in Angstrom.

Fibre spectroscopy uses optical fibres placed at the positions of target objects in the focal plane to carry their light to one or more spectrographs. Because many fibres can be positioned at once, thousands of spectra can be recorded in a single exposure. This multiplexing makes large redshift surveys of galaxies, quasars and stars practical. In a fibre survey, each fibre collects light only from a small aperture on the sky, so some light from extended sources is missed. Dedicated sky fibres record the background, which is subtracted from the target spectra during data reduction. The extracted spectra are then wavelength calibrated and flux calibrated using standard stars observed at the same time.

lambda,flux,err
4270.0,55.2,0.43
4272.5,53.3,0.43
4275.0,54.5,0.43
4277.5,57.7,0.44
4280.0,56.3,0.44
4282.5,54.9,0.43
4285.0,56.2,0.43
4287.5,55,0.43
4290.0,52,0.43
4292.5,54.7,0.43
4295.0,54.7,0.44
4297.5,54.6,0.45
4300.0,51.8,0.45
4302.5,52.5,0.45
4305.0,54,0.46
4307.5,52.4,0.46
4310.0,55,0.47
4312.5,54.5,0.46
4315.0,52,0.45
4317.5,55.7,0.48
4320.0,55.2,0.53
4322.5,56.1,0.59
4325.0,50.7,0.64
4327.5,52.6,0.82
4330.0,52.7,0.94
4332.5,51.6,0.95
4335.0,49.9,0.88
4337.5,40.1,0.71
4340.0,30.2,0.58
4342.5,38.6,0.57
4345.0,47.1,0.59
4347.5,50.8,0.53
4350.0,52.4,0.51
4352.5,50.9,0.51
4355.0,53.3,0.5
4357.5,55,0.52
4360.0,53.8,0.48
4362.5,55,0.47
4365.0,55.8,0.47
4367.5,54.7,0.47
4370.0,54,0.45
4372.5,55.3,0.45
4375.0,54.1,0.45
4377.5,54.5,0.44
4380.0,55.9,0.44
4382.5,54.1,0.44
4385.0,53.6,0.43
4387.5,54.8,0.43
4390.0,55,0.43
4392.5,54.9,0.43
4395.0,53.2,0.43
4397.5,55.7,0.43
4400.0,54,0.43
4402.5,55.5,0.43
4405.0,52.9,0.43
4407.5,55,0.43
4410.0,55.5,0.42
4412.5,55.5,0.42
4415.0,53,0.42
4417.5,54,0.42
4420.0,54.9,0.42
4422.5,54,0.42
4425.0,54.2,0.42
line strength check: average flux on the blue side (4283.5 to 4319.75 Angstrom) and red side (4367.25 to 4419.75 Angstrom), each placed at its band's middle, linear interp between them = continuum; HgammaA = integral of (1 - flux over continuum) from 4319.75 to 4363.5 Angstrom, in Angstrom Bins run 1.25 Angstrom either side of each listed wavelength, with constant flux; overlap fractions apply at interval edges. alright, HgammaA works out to 3.7 Angstrom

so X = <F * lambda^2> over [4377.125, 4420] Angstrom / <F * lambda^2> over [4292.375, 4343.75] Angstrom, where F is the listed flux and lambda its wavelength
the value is 1.11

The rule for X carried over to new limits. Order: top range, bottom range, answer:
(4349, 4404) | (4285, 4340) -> 1.07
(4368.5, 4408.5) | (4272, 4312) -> 1.05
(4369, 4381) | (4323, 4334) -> 1.07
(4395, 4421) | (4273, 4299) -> 1.05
